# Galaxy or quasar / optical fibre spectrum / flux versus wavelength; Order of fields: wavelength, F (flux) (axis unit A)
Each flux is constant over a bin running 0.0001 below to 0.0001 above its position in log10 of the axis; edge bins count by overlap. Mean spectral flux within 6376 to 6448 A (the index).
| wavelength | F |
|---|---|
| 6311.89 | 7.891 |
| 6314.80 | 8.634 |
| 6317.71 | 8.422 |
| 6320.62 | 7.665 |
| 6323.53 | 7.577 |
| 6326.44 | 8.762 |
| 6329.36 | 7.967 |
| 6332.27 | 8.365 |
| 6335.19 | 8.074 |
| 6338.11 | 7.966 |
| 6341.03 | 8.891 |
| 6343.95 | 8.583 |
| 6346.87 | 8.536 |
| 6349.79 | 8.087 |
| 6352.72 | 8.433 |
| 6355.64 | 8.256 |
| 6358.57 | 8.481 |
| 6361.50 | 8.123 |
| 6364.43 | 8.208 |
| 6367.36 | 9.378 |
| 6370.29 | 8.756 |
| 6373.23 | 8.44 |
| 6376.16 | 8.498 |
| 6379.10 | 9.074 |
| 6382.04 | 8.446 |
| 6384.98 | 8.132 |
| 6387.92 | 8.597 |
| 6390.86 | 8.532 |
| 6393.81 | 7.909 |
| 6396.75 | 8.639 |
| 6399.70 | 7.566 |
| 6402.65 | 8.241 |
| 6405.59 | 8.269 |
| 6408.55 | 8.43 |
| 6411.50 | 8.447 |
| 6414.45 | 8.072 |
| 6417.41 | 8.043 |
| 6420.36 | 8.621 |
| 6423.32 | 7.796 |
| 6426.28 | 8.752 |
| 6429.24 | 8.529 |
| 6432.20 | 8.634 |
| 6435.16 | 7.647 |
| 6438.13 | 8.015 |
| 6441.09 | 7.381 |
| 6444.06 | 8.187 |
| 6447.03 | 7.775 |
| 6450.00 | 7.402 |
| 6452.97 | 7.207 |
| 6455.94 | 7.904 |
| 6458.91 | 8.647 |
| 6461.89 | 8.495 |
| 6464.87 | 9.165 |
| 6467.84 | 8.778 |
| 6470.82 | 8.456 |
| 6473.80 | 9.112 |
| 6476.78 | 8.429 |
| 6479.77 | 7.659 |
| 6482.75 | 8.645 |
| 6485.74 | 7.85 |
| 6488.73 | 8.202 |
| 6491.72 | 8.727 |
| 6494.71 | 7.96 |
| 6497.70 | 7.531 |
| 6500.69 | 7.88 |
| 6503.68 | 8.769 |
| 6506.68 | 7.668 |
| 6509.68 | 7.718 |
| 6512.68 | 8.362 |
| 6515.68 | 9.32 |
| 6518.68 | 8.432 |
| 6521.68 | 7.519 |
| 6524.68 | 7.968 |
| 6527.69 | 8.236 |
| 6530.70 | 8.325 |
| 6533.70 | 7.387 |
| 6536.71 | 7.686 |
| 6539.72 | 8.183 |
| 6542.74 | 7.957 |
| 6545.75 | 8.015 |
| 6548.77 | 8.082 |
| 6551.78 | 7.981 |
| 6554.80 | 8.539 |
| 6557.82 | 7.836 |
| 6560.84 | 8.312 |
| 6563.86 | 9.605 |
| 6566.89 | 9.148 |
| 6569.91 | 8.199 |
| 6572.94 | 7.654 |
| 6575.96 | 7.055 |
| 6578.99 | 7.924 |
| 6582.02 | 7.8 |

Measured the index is 8.25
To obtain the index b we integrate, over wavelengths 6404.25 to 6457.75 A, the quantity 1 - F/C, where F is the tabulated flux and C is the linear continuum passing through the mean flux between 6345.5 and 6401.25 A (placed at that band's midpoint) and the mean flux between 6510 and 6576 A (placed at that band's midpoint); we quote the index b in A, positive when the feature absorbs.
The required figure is 1.8 A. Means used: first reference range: 8.42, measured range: 8.06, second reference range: 8.19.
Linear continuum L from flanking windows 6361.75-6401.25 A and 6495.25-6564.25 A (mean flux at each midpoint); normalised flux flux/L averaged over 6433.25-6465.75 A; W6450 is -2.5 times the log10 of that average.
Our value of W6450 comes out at 0.04 mag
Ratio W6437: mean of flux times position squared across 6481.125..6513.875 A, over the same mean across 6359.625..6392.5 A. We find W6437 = 0.98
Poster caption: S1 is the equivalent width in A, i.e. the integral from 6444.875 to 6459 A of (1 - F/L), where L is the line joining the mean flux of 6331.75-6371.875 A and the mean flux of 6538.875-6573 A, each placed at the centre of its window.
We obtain 1.11 A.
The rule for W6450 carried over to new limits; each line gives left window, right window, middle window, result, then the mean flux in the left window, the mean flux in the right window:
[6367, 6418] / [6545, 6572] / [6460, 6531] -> 0.01 mag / 8.4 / 8.41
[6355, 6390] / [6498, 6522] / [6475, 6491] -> 0.01 mag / 8.54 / 8.21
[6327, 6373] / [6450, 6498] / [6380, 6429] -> 0.01 mag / 8.41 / 8.29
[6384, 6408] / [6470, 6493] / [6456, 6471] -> -0.04 mag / 8.24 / 8.38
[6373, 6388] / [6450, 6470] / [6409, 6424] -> 0.03 mag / 8.53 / 8.3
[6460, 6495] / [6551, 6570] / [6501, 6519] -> 0.02 mag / 8.47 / 8.56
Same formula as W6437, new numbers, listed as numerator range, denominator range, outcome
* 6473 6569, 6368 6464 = 1.03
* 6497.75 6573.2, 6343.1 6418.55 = 1.02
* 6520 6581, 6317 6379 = 1.03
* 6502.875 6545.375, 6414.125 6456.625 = 1.04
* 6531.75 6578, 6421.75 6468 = 1.03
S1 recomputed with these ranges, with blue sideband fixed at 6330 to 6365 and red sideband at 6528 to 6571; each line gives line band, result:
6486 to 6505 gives 0.2 A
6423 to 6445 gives 0.4 A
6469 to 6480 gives -0.3 A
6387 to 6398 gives -0.1 A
